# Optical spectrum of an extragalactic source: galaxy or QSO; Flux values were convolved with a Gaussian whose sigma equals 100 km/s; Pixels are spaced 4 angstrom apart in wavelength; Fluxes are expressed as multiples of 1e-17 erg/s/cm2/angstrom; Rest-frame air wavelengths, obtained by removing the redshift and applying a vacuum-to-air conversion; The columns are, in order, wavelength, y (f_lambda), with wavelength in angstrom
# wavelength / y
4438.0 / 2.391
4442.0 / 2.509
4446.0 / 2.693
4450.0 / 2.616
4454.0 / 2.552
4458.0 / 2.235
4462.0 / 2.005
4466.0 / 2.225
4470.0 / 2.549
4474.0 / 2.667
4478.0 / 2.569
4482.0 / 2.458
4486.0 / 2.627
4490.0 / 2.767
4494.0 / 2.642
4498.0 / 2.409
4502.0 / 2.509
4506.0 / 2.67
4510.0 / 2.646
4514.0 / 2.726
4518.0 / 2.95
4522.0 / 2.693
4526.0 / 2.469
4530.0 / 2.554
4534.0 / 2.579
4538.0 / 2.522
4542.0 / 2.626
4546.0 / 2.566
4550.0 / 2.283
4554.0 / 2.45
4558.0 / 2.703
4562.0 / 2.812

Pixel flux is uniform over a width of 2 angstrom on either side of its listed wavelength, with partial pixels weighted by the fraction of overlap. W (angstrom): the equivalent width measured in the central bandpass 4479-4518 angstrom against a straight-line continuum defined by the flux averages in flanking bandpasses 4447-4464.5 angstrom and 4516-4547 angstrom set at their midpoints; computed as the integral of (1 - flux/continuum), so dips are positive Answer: -1.7 angstrom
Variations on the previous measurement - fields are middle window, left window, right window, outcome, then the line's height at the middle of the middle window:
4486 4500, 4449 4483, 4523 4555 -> -0.87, 2.46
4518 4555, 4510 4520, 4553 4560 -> 1.96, 2.69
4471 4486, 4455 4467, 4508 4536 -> -1.64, 2.32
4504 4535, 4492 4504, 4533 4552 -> -1.82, 2.52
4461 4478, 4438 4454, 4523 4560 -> 1.03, 2.56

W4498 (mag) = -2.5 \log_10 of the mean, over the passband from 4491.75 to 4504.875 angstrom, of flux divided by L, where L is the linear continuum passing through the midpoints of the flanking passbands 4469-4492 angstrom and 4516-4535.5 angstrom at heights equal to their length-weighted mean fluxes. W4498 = 0.04 mag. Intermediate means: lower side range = 2.61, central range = 2.53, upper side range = 2.65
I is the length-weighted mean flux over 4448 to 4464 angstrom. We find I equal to 2.35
